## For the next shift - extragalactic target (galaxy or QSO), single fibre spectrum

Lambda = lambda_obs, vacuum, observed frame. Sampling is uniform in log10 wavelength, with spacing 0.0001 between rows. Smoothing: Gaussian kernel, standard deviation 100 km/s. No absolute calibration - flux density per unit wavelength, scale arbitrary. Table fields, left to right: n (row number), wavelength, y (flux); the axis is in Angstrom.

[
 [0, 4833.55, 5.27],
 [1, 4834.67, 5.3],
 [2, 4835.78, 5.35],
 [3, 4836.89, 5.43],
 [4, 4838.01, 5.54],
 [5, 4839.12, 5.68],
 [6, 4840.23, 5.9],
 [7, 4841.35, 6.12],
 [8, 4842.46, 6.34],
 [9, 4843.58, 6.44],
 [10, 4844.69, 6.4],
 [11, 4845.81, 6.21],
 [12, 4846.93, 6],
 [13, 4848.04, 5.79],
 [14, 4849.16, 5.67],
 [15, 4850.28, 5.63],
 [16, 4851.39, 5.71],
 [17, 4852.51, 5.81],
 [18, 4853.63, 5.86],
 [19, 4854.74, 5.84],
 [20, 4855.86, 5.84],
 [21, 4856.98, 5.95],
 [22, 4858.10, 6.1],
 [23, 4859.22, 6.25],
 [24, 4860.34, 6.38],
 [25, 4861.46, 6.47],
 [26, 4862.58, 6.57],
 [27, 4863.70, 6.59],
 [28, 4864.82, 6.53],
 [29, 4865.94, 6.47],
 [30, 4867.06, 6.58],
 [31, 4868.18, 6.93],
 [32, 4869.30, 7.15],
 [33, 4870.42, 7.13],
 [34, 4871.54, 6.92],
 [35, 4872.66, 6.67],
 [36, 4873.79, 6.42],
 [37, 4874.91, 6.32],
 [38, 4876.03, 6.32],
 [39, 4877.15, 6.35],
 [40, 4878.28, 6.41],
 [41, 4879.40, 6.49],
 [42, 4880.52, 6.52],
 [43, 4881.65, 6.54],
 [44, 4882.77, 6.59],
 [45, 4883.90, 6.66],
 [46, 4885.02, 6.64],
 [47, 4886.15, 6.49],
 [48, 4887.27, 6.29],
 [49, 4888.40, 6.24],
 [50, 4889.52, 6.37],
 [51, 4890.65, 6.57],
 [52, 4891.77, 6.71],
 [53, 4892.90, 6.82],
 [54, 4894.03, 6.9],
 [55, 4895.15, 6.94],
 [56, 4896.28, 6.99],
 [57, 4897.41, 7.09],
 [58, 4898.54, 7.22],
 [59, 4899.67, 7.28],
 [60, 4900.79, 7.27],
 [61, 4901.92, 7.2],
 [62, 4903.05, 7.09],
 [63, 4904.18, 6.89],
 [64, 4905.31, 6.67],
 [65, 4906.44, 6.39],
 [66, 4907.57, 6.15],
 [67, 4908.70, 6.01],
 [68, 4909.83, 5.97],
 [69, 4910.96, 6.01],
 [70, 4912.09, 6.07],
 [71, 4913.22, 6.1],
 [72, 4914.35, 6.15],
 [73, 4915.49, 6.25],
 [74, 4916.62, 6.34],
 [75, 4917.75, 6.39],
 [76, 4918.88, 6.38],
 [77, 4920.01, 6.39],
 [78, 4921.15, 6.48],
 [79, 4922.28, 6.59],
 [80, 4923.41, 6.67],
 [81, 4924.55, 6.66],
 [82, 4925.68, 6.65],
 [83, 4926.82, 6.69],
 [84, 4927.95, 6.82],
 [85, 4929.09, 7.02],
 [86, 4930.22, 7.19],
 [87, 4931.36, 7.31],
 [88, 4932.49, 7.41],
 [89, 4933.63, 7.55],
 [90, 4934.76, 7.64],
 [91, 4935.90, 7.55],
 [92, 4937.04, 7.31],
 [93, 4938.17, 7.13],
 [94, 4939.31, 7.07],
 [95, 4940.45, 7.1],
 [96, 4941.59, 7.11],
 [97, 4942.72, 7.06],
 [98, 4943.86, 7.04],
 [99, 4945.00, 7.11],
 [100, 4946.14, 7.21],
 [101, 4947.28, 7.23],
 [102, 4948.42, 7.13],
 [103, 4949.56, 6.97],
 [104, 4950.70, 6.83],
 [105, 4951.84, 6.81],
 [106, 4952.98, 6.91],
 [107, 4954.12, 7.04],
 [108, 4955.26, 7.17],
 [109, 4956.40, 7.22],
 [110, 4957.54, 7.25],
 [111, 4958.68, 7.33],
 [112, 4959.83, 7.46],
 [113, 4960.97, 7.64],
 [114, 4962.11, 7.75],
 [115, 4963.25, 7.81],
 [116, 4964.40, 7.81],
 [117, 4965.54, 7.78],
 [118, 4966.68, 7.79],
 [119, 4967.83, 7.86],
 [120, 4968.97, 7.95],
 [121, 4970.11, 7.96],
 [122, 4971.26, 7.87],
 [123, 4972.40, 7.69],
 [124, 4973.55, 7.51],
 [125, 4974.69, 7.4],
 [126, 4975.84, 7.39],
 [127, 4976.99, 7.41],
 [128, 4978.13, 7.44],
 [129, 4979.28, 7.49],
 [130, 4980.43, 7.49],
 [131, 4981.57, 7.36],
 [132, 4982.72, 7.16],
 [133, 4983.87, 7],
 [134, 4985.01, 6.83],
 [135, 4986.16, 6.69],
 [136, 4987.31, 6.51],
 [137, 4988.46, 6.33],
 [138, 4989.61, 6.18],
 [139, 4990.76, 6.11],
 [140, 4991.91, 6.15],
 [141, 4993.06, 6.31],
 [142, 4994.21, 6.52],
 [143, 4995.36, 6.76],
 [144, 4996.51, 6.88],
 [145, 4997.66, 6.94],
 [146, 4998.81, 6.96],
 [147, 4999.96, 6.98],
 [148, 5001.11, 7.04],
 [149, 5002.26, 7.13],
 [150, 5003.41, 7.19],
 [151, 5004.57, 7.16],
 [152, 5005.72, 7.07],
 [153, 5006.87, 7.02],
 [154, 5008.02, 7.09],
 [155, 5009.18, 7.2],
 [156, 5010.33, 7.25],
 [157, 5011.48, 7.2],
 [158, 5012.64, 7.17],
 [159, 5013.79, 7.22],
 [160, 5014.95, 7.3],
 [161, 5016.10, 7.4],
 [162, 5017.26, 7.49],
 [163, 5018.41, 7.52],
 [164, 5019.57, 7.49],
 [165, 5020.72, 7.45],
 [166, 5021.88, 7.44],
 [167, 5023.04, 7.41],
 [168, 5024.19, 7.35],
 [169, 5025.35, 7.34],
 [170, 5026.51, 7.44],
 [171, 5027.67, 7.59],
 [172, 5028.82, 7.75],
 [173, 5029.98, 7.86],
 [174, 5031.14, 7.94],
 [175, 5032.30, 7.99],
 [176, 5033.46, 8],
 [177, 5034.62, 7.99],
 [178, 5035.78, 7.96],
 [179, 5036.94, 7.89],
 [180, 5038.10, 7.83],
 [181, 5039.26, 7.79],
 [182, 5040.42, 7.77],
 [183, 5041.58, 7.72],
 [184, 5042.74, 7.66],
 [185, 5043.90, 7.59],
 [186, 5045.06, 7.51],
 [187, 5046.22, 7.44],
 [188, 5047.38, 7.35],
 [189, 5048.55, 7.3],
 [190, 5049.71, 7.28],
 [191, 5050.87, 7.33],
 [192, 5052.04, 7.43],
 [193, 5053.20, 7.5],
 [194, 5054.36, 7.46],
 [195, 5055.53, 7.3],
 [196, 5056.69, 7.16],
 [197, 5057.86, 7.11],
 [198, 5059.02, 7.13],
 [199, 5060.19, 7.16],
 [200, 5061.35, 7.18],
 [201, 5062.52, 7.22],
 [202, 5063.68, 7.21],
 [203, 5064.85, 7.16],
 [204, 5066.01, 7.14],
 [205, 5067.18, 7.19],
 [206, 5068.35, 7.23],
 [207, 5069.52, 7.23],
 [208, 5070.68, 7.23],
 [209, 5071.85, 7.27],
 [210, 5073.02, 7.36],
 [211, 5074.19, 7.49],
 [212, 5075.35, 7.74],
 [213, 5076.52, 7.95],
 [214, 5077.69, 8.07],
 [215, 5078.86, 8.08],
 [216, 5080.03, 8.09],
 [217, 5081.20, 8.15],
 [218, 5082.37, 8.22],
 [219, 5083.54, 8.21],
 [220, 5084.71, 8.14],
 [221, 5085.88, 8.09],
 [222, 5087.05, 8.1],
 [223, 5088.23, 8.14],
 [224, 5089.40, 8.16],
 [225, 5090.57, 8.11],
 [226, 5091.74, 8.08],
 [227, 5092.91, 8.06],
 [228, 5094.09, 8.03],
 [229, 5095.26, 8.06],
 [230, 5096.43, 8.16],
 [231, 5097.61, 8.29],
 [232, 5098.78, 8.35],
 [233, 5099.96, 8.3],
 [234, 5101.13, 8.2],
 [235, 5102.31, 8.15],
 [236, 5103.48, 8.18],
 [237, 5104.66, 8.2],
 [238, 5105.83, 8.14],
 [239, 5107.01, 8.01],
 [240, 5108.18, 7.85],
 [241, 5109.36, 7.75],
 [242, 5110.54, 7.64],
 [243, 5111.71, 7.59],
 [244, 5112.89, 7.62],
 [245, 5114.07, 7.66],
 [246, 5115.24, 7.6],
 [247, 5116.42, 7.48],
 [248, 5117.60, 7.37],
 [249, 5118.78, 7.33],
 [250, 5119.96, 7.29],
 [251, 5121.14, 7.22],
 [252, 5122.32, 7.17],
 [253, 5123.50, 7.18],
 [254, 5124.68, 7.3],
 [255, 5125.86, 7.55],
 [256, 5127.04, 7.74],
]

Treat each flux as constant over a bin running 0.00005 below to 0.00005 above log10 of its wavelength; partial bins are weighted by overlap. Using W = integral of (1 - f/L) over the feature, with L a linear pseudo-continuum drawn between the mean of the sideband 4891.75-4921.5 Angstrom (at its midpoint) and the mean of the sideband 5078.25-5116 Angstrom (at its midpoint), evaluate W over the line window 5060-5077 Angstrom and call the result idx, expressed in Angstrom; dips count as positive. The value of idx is 1.10 Angstrom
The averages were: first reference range 6.59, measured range 7.32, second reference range 8.04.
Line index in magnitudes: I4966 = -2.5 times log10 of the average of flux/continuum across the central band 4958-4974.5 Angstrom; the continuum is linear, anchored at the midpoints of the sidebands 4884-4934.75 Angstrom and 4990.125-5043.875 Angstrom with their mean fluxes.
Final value -0.103 mag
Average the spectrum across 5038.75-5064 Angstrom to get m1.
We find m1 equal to 7.39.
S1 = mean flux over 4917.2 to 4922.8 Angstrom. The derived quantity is 6.45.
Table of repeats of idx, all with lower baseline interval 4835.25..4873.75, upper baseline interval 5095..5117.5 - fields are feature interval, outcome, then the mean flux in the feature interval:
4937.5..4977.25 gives -2.6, 7.37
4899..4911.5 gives -0.2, 6.64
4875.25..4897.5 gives -0.6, 6.58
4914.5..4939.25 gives -0.6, 6.87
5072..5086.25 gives -0.3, 7.94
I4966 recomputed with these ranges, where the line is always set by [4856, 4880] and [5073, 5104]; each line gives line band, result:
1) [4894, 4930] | 0.03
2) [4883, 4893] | 0.02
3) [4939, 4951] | 0.00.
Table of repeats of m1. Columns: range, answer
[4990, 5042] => 7.31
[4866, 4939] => 6.7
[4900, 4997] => 6.99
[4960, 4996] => 7.23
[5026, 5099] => 7.69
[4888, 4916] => 6.62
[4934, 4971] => 7.35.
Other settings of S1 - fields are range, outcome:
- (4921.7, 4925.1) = 6.64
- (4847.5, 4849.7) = 5.72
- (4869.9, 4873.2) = 6.91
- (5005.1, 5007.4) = 7.06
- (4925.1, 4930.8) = 6.87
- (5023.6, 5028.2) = 7.43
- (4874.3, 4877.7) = 6.35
